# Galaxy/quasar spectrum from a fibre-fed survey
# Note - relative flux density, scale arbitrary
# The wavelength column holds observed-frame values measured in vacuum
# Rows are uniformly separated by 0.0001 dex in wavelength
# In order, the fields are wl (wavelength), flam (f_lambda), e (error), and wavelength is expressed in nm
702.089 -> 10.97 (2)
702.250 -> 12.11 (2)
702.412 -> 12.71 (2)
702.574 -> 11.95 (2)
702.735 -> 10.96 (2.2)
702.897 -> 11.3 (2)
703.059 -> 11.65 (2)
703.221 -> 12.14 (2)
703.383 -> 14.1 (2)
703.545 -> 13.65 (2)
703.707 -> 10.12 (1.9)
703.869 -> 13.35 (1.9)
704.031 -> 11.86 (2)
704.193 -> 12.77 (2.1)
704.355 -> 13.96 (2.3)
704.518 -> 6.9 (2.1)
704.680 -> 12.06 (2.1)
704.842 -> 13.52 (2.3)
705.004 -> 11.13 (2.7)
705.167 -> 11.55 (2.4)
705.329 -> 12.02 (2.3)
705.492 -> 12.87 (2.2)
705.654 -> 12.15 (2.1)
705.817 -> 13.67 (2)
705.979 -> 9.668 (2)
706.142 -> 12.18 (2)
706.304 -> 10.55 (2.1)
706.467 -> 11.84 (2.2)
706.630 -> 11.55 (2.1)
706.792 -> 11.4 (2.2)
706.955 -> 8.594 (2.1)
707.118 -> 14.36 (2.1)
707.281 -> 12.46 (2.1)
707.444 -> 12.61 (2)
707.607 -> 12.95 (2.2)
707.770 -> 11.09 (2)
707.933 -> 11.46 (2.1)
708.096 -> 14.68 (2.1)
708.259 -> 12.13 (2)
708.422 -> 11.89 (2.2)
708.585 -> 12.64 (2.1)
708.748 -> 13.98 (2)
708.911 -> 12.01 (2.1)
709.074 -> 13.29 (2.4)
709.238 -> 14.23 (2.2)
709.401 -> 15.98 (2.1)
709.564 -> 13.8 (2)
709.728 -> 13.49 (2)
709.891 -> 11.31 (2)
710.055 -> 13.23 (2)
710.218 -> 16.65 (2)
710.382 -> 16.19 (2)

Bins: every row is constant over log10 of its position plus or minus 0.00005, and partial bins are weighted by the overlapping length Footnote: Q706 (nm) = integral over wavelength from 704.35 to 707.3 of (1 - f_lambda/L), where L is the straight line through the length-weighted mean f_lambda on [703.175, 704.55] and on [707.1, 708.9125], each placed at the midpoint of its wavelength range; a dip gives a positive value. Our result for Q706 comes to 0.20 nm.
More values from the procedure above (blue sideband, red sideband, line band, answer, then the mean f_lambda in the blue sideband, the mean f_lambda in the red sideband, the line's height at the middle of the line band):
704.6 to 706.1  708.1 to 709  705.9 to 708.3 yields 0.12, 12.1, 12.7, 12.4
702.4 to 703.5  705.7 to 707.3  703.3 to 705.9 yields -0.07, 12.1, 11.6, 11.9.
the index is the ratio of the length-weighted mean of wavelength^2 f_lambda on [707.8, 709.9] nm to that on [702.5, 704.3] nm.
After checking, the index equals 1.10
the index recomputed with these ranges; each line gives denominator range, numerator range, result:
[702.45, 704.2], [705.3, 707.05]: 0.95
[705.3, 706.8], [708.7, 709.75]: 1.18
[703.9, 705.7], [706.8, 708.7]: 1.04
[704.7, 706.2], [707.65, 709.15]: 1.05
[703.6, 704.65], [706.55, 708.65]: 1.06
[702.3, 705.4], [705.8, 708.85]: 1.02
